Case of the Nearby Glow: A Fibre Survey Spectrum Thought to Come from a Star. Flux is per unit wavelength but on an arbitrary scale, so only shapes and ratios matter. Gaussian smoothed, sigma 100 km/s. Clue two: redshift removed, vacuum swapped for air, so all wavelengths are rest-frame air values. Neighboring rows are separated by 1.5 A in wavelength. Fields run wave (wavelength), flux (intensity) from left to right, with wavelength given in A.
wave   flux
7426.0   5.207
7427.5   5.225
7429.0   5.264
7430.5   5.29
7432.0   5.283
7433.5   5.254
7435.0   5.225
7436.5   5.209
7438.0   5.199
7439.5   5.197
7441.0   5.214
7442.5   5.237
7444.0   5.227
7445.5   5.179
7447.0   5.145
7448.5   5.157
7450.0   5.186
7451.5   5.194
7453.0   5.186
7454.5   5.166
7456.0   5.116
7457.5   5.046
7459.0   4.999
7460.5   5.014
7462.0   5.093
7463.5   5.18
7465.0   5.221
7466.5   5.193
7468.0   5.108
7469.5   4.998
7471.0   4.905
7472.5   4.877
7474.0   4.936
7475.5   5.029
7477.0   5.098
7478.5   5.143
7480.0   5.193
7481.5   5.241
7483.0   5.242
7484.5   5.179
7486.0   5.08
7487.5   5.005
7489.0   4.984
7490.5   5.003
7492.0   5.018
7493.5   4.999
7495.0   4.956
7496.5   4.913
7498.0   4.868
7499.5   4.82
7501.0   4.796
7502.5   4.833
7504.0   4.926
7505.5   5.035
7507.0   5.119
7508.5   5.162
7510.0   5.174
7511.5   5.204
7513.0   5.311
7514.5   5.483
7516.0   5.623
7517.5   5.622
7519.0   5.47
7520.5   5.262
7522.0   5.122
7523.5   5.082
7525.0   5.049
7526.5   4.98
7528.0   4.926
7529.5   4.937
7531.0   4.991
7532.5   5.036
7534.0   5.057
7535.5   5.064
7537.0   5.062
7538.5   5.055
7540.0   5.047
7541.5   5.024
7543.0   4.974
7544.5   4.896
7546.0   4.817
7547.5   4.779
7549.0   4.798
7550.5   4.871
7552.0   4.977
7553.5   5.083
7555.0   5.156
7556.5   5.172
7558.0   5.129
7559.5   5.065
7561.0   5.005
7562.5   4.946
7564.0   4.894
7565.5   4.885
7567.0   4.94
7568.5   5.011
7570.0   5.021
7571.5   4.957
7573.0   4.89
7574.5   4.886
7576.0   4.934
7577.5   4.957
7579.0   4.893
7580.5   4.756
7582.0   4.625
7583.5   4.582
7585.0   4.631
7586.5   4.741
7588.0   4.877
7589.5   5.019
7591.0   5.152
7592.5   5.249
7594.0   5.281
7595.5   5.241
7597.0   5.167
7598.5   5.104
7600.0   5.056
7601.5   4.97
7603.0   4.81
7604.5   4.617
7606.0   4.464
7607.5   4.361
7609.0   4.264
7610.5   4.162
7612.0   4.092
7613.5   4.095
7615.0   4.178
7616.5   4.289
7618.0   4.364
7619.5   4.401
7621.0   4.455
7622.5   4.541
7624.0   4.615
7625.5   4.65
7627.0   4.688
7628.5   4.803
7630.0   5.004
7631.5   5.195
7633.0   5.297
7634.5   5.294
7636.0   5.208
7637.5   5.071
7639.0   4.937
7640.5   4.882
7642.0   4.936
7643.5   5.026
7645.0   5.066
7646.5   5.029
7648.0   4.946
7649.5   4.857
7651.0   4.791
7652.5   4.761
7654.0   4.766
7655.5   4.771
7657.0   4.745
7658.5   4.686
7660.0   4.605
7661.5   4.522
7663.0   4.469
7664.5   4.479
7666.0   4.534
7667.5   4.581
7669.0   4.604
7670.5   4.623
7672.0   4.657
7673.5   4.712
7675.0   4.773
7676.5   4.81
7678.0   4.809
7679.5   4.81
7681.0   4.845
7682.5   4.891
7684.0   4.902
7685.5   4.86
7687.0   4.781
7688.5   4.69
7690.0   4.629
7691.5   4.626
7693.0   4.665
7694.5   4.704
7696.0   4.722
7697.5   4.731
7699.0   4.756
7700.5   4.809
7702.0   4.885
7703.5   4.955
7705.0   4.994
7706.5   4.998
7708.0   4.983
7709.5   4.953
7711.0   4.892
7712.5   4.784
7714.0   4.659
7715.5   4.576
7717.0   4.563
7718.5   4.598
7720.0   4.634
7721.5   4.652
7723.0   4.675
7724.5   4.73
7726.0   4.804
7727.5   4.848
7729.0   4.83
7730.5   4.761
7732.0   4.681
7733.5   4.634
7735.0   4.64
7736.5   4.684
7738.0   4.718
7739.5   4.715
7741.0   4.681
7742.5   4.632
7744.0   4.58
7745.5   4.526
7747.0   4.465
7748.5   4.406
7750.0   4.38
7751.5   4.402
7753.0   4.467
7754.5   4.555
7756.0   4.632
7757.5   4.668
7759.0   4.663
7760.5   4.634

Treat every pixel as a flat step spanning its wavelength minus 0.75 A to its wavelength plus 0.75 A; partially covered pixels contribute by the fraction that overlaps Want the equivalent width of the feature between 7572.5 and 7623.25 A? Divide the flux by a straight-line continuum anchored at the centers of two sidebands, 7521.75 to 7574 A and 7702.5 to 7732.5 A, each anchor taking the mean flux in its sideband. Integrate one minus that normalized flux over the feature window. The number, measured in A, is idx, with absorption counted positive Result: 2.27 A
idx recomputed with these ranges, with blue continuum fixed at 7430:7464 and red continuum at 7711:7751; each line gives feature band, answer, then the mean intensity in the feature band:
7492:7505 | 0.46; 4.9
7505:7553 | -0.68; 5.09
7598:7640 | 1.55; 4.68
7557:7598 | -0.19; 4.96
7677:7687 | -0.22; 4.85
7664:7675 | 0.35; 4.61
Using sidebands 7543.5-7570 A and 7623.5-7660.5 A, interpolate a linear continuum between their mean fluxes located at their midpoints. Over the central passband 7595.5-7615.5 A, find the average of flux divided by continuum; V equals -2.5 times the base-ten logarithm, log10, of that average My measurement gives 0.08 mag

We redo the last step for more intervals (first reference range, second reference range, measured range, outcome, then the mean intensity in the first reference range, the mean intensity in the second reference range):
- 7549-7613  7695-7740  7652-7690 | 0.02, 4.87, 4.76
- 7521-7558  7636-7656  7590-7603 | -0.04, 5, 4.92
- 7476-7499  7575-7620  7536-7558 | -0.03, 5.06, 4.71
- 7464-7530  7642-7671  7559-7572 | -0.01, 5.09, 4.74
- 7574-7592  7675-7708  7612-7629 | 0.09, 4.84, 4.81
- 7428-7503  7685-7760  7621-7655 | -0.02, 5.1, 4.7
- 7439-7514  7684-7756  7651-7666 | 0.03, 5.08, 4.7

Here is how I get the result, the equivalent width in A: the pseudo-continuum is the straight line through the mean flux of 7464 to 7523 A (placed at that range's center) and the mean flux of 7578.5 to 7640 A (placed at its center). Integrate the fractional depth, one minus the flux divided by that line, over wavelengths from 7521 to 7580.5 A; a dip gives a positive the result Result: -0.6 A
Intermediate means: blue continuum 5.11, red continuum 4.76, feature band 4.98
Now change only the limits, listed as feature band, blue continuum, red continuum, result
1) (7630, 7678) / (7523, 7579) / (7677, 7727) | 0.12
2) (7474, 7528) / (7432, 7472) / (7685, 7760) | -0.46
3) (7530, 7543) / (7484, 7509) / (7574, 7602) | -0.18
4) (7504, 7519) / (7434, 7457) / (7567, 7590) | -0.81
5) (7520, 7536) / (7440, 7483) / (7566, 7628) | -0.37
